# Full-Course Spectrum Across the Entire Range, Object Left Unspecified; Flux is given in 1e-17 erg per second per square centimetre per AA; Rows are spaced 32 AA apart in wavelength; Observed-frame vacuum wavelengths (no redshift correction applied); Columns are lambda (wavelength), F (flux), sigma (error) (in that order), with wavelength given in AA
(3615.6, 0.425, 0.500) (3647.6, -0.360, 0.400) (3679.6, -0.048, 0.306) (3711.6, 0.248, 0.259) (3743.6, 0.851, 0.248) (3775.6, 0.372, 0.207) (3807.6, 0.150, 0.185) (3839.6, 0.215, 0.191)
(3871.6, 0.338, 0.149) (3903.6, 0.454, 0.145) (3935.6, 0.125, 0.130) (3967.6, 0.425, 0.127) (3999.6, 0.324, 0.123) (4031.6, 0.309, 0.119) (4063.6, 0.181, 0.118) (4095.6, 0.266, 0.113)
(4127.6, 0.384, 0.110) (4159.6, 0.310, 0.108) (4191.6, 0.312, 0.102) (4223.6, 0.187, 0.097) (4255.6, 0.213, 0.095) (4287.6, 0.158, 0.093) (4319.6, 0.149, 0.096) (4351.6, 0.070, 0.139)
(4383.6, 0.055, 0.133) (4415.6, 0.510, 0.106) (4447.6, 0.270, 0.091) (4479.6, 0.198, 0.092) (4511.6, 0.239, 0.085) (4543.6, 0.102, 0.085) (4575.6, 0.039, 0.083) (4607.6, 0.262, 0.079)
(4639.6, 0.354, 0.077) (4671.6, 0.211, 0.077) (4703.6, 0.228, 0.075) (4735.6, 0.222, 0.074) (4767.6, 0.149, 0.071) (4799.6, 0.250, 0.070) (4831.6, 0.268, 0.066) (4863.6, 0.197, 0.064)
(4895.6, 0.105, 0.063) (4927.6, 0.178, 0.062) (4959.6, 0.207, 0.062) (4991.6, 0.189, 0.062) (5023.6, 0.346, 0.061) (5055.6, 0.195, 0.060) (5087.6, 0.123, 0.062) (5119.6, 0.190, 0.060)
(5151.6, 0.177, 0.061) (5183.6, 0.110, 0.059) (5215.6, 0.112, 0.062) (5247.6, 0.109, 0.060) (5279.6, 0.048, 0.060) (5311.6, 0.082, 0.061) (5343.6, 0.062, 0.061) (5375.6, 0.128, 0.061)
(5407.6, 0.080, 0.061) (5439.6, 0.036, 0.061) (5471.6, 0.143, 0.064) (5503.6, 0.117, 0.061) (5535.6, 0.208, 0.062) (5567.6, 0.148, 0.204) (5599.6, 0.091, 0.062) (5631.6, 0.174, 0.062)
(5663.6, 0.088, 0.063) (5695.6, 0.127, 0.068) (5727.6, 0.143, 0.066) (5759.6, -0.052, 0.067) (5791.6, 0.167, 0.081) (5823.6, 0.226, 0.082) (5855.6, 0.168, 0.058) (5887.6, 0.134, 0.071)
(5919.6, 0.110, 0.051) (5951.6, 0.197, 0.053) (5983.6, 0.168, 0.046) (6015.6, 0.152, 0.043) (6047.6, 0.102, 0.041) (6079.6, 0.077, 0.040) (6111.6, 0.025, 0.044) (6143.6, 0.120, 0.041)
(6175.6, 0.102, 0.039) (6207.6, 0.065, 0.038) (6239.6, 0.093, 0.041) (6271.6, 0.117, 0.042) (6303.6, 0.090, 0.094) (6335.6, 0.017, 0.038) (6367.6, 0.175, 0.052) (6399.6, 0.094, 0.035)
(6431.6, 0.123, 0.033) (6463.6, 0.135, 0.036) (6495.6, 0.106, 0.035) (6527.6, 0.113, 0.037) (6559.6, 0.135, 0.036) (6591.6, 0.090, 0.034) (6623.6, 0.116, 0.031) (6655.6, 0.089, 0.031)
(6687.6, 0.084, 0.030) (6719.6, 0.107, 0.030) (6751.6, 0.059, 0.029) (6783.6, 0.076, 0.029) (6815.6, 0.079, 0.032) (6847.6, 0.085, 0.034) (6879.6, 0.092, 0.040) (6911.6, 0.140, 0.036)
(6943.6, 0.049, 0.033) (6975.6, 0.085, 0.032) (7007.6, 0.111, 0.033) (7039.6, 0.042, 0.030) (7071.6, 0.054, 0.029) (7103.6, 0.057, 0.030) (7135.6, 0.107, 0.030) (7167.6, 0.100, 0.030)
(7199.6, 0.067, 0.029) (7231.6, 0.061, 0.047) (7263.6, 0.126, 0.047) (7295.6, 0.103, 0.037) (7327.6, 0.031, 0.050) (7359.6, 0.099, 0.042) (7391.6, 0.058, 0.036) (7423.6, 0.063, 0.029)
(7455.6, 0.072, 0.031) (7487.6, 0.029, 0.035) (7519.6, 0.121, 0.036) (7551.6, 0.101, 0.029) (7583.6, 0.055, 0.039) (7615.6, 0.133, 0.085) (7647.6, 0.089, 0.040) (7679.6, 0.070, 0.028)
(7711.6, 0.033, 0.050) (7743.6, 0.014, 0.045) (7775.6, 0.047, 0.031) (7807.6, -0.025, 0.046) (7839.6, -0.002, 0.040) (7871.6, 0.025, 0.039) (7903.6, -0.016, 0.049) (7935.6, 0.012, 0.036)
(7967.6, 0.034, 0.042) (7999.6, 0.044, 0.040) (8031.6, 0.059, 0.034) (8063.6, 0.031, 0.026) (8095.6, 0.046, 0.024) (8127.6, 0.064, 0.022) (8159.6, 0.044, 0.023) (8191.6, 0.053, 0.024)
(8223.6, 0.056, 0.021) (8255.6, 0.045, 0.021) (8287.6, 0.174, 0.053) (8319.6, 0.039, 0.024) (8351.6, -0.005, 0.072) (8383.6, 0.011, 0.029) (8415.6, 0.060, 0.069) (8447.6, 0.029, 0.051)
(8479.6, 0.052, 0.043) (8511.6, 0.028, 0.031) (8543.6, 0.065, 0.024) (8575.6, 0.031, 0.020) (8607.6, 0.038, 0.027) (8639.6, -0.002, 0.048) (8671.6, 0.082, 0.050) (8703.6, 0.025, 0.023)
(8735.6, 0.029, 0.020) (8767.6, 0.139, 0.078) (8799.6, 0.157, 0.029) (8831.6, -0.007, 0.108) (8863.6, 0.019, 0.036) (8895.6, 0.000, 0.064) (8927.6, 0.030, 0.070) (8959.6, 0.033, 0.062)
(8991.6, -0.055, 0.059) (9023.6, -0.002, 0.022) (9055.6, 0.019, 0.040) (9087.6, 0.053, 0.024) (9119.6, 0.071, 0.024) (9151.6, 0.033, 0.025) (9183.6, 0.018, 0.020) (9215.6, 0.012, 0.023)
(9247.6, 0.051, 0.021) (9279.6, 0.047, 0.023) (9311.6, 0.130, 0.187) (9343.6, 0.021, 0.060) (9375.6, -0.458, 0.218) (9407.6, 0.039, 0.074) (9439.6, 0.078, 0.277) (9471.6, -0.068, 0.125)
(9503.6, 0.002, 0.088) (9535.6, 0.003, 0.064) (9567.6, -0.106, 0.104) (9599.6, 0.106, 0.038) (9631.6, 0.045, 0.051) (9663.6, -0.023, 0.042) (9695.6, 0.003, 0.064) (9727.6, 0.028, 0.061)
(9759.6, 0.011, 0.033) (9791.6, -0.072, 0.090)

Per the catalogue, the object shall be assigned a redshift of 1.36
